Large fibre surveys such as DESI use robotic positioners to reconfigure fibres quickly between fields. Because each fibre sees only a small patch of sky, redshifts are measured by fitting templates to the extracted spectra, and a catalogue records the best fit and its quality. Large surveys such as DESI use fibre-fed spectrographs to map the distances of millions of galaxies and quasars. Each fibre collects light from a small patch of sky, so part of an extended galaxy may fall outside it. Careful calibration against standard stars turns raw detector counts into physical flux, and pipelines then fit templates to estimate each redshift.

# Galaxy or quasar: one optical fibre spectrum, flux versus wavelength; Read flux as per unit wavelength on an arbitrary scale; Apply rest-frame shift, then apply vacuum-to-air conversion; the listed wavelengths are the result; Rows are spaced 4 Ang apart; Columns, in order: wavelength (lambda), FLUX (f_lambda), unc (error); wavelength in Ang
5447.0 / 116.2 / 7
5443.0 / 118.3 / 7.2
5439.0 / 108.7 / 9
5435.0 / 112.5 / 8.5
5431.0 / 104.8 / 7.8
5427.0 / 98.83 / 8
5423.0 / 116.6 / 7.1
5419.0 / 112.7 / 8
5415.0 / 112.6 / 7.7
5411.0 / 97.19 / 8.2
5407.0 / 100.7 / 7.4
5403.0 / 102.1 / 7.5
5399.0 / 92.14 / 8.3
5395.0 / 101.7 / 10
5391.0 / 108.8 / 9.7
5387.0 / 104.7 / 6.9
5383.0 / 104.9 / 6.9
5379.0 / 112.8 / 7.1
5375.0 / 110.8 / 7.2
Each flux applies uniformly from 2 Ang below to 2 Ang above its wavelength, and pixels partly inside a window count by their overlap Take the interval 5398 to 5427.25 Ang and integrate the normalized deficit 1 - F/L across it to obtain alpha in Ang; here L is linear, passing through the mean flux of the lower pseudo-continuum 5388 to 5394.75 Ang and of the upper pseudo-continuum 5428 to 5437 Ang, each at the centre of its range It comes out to 0.59 Ang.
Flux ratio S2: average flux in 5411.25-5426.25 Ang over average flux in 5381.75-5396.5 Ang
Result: 1.1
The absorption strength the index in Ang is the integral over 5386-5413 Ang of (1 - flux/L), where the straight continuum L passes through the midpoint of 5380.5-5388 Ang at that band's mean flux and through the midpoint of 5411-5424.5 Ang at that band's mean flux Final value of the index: 1.78 Ang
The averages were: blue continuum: 105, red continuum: 111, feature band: 101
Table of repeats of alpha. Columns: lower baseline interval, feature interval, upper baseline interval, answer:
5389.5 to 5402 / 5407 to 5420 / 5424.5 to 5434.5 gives -0.45 Ang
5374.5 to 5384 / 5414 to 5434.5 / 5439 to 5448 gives 0.82 Ang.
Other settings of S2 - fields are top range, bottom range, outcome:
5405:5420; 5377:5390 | 0.98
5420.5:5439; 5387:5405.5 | 1.07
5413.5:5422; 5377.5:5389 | 1.05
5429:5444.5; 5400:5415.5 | 1.09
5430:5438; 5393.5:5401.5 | 1.13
